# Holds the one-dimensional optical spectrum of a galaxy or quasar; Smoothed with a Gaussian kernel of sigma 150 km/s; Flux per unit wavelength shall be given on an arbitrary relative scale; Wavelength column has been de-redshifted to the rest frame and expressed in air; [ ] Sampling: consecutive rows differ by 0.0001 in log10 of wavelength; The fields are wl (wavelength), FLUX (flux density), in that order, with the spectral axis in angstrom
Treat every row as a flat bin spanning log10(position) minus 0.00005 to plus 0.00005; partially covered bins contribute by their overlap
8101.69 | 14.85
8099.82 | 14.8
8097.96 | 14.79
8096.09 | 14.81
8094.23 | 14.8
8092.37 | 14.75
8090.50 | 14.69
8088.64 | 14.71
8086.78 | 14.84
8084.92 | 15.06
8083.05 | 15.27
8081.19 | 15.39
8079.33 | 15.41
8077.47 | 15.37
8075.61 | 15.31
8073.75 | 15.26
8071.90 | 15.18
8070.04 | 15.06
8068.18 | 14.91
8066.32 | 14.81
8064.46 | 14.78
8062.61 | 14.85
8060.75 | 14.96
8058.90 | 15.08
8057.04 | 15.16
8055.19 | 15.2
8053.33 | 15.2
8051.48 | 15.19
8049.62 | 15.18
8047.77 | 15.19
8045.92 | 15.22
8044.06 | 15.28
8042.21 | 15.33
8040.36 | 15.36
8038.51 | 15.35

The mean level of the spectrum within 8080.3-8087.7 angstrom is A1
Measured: 15.1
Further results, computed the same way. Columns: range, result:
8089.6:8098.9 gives 14.8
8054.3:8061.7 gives 15.1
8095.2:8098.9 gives 14.8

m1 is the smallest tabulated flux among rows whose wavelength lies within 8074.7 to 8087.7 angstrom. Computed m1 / 14.84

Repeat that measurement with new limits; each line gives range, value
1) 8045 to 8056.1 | 15.18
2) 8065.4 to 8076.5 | 14.81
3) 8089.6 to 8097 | 14.69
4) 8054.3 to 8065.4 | 14.78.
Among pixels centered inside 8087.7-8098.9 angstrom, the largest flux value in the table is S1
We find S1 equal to 14.81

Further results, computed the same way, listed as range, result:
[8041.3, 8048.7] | 15.33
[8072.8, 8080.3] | 15.41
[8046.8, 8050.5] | 15.19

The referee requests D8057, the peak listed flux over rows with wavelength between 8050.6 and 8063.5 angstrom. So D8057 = 15.2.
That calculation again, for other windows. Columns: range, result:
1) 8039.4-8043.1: 15.36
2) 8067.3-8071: 15.06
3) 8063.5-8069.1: 14.91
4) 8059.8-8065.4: 14.96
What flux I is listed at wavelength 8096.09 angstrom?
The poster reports 14.81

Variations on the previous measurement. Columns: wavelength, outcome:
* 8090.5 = 14.69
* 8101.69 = 14.85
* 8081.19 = 15.39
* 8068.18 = 14.91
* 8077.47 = 15.37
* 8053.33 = 15.2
